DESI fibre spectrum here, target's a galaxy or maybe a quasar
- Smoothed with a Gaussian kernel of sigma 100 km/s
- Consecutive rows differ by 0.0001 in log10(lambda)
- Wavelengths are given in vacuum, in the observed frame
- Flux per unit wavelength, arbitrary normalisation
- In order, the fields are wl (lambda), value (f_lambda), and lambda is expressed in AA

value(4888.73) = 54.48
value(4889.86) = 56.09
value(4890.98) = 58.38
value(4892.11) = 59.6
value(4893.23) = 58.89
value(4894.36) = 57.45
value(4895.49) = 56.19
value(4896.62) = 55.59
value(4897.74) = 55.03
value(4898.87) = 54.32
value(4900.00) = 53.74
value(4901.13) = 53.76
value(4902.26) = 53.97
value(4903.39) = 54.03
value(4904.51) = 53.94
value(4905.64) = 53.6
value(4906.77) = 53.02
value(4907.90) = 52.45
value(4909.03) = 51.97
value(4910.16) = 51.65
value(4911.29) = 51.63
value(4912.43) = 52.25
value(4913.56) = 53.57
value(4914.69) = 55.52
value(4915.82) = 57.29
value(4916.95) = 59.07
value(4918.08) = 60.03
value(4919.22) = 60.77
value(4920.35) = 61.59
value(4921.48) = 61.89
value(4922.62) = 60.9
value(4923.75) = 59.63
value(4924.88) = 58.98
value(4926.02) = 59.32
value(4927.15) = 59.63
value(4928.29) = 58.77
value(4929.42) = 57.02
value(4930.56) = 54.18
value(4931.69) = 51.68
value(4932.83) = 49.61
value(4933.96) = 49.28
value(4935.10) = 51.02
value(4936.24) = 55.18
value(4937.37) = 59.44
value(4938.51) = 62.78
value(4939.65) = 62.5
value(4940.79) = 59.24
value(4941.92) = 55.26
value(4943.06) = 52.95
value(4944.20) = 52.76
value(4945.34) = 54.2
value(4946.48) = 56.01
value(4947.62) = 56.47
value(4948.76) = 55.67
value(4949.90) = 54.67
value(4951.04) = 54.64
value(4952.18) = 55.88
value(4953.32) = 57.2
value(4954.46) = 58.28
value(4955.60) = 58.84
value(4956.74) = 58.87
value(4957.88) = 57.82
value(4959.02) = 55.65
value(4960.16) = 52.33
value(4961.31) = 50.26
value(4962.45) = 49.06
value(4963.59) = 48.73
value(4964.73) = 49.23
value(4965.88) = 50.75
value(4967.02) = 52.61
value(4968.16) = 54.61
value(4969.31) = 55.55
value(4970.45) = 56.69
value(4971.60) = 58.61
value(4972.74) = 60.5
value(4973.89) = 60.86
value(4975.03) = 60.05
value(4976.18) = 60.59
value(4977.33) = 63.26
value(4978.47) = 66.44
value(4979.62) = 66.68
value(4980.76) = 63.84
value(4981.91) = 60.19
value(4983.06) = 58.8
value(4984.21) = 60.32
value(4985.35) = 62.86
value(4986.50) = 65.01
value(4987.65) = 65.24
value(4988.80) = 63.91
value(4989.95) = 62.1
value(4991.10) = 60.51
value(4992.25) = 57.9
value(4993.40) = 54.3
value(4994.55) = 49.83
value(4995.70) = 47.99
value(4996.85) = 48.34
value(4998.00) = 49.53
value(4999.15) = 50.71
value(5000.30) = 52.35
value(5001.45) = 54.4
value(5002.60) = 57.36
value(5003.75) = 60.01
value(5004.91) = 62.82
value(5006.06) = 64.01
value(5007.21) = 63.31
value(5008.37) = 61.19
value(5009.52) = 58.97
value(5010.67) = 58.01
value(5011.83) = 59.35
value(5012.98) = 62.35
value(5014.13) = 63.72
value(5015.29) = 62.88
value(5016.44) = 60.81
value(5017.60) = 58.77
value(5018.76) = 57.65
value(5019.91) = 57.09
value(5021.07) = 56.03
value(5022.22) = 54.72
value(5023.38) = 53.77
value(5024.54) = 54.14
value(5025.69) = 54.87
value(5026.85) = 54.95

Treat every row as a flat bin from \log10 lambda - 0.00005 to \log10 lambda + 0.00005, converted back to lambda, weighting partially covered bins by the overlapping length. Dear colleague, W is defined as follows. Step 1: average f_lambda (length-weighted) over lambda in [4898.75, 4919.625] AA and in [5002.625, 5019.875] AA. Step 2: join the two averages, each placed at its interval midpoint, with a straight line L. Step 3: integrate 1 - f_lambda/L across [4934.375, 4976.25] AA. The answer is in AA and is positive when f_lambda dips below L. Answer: 1.1 AA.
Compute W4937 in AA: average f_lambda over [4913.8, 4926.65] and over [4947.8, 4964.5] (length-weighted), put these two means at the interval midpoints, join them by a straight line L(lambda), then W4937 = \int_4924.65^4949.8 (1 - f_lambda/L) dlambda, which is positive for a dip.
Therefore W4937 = 0.6 AA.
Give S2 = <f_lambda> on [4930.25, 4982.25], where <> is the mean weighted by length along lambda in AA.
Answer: 56.3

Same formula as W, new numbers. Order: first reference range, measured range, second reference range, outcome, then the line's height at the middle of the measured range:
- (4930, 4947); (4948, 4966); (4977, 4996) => 0.9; 57.2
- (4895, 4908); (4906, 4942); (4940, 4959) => -0.9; 55.2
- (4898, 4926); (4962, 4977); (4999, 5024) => 0.6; 57.5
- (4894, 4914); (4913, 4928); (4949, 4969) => -1.5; 53.9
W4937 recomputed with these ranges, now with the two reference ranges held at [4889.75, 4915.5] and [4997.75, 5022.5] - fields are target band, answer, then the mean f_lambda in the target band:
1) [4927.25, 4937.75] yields 0.3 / 54.2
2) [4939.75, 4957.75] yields 0.0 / 56.3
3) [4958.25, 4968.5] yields 1.0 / 51.5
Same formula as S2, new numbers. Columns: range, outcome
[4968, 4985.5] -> 60.7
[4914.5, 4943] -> 57.6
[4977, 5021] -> 59.2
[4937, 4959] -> 57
